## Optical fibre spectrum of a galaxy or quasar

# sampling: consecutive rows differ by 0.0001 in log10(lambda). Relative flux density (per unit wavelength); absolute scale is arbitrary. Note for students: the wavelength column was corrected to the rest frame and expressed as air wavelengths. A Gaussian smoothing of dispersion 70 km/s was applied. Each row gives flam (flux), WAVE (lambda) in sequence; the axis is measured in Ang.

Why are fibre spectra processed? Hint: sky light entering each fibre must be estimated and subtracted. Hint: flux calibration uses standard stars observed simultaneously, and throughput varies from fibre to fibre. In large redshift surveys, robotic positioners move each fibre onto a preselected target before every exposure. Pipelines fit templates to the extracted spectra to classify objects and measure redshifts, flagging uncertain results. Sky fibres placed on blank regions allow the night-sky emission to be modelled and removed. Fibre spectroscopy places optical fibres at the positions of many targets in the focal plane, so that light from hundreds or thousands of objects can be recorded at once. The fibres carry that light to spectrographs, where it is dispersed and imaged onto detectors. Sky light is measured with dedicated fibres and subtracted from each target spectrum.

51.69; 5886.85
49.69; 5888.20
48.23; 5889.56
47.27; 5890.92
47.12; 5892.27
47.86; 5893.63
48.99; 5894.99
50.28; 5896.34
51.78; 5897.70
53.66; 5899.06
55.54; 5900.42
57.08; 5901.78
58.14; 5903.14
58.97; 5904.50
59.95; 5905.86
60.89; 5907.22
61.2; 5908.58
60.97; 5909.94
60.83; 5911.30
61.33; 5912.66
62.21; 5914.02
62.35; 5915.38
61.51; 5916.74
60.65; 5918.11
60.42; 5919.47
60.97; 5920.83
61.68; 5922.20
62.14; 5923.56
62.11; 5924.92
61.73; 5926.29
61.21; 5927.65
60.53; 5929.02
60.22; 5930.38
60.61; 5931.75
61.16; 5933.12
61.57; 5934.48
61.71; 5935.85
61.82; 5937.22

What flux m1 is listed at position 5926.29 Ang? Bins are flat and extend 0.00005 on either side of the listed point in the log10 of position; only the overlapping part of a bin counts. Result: 61.73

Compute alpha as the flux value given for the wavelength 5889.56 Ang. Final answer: 48.23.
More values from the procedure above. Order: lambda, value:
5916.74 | 61.51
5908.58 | 61.2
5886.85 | 51.69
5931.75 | 60.61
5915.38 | 62.35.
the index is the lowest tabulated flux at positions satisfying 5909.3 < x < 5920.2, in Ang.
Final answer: 60.42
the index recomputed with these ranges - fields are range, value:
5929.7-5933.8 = 60.22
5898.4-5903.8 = 53.66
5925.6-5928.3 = 61.21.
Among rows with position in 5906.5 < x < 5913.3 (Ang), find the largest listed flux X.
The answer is 61.33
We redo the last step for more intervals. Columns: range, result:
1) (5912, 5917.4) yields 62.35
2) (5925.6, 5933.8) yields 61.73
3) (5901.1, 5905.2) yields 58.97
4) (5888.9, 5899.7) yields 53.66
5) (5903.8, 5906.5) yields 59.95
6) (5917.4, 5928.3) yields 62.14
